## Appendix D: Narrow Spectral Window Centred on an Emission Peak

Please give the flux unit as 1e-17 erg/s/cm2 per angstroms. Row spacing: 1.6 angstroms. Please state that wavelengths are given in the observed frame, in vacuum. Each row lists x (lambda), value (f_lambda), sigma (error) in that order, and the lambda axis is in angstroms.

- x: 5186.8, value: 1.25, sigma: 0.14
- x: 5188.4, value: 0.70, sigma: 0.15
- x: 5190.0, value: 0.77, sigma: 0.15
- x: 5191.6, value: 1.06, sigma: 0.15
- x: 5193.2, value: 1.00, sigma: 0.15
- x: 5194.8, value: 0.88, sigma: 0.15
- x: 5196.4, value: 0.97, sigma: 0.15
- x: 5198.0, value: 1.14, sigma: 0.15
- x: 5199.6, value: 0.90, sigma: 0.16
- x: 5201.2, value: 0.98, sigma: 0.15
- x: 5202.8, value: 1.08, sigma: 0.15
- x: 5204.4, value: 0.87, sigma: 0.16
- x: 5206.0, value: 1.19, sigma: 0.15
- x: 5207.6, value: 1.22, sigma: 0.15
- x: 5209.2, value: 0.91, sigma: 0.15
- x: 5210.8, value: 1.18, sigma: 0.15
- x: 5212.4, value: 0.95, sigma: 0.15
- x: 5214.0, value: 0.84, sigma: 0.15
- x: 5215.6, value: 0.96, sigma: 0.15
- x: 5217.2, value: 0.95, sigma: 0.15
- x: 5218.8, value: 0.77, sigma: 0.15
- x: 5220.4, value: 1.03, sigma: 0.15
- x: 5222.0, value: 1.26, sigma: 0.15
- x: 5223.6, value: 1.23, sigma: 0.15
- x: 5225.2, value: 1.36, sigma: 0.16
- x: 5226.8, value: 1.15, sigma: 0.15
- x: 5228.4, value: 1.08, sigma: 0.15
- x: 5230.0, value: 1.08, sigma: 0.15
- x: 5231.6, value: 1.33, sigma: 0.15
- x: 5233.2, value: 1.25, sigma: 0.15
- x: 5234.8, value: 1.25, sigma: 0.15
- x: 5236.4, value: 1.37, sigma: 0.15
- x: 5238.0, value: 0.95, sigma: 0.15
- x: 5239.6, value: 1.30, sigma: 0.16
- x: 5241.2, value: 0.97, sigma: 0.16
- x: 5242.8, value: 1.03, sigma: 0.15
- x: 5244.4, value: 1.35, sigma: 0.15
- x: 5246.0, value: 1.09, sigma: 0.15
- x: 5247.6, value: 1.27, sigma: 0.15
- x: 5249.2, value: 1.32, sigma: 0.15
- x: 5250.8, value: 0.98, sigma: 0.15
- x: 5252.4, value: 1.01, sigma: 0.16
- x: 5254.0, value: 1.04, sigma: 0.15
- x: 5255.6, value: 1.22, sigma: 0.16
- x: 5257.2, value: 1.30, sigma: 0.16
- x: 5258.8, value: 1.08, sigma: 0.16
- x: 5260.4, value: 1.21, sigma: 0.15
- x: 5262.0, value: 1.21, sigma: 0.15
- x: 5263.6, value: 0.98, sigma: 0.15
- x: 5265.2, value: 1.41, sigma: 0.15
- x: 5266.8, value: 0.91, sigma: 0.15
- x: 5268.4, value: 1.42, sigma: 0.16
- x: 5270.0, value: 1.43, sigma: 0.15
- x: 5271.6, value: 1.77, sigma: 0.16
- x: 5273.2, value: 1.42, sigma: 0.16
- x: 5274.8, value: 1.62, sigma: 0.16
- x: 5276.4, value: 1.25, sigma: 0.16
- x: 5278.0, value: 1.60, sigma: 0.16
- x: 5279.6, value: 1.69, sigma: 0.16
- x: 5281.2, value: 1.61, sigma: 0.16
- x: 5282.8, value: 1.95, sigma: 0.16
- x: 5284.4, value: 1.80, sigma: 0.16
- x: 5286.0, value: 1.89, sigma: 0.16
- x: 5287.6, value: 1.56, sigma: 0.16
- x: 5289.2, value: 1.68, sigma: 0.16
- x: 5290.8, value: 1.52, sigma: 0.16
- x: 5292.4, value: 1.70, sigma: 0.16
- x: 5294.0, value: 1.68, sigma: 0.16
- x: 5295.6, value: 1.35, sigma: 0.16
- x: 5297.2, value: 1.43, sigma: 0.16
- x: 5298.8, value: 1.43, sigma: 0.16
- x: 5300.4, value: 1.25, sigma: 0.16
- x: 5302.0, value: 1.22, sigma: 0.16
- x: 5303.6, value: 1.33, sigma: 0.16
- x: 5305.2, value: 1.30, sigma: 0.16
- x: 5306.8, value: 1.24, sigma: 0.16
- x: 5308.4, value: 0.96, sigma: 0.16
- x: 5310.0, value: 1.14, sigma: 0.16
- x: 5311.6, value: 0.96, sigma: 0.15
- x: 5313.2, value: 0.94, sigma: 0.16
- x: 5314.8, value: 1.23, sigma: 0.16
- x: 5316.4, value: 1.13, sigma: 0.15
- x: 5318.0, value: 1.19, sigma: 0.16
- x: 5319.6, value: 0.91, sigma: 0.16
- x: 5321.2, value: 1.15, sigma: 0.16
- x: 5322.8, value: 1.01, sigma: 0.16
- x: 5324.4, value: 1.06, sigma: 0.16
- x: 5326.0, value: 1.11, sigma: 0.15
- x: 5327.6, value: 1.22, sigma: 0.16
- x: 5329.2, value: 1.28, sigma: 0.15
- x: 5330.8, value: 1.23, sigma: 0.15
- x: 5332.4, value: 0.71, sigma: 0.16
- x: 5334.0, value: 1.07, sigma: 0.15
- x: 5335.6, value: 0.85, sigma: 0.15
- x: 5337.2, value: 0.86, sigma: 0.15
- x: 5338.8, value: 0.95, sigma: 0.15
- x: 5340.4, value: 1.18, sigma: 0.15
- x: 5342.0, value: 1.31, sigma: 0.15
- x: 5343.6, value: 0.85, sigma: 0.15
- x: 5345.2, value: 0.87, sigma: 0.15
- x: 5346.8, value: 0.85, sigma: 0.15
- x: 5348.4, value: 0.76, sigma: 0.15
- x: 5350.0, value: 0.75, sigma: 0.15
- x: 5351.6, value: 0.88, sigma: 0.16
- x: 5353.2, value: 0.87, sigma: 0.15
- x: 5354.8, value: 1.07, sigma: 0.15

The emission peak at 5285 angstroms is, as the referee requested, C III]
